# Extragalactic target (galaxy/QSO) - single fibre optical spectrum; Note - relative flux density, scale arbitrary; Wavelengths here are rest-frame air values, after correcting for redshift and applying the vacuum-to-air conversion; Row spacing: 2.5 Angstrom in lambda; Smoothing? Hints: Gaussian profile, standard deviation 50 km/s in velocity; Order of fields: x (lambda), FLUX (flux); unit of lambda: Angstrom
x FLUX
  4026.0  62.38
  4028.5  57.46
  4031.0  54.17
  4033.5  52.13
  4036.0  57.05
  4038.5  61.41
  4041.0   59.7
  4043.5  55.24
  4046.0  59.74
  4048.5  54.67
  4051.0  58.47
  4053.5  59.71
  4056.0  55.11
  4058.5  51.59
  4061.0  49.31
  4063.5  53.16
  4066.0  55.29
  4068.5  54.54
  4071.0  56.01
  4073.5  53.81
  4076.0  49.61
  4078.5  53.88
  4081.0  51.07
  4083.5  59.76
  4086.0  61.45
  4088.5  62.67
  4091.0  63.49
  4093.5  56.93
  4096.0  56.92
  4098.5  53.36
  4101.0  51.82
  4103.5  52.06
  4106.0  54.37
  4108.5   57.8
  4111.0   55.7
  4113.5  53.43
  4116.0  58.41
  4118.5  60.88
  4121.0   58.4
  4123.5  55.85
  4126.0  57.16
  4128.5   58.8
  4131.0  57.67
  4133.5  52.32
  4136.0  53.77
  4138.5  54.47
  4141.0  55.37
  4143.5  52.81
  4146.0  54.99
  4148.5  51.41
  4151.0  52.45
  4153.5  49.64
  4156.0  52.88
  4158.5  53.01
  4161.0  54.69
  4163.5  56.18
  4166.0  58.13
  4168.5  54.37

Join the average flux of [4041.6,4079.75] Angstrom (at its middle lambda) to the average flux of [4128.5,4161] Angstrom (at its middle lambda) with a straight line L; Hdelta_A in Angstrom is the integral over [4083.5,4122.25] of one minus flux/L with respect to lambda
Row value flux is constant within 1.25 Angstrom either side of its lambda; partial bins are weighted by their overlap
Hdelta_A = -2.2 Angstrom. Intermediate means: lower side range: 54.8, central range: 57.3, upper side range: 53.7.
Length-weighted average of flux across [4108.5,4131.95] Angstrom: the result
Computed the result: 57.4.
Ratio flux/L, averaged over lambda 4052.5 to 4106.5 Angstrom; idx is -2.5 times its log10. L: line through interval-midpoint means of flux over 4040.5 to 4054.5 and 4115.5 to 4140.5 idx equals 0.04 mag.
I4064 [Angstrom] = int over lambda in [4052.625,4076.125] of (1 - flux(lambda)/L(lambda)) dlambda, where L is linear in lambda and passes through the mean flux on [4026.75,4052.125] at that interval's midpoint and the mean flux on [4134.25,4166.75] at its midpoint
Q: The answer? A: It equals 1.0 Angstrom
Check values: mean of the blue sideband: 57.1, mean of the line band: 53.9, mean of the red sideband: 53.7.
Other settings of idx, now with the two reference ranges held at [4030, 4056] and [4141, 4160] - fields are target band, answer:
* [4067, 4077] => 0.05 mag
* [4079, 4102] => -0.04 mag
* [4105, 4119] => -0.05 mag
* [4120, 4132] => -0.08 mag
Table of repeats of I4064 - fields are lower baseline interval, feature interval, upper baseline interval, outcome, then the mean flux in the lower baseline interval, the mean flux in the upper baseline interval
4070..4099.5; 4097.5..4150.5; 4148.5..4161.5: -1.0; 56.6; 52.3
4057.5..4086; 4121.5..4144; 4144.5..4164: -1.0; 53.8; 53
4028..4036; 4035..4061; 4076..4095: -0.6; 54.7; 57.9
